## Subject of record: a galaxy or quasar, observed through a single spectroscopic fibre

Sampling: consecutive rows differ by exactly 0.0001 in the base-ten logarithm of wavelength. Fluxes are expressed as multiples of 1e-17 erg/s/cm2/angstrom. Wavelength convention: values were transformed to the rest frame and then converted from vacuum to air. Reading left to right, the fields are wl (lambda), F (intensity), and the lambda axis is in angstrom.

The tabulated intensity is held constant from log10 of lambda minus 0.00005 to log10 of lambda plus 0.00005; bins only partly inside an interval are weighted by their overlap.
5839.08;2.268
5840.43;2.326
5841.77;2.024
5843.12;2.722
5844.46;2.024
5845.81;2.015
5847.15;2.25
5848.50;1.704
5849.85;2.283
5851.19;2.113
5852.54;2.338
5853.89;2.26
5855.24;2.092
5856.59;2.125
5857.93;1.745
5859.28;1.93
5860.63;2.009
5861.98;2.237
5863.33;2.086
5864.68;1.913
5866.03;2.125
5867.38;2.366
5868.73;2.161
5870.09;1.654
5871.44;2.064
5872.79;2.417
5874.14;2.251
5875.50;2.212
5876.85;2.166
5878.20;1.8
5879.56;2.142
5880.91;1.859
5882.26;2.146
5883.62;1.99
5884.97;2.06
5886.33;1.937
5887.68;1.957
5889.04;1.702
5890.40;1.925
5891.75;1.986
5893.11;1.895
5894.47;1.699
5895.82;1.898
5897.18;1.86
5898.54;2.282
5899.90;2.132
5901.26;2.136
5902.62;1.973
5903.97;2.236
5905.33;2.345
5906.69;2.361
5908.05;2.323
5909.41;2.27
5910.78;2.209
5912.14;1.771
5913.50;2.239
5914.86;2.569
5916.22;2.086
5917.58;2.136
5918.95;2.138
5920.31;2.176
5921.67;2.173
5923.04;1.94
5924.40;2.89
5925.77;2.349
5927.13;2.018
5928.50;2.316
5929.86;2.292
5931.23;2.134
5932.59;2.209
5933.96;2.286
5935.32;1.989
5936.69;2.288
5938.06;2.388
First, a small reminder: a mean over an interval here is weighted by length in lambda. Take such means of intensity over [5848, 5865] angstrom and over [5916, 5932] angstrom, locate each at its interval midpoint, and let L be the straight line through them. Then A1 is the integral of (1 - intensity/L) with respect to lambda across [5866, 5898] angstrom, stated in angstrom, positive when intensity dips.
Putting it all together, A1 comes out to 1.8 angstrom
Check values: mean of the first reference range 2.07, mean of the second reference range 2.22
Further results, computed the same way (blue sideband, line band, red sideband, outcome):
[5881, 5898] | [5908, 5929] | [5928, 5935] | -0.82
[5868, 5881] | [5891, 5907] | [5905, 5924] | 0.72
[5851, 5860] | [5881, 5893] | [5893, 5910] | 0.86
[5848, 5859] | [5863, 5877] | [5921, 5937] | -0.07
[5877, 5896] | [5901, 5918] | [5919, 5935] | -0.78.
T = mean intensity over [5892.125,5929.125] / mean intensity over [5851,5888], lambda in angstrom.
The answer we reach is 1.04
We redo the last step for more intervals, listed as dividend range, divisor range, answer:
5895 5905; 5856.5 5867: 1.03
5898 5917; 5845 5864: 1.06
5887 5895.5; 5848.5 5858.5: 0.88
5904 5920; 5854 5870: 1.08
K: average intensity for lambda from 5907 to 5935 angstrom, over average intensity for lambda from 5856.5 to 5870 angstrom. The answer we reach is 1.09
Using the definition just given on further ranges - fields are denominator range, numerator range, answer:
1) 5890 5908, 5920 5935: 1.09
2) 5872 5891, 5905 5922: 1.08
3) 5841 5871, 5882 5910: 0.98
